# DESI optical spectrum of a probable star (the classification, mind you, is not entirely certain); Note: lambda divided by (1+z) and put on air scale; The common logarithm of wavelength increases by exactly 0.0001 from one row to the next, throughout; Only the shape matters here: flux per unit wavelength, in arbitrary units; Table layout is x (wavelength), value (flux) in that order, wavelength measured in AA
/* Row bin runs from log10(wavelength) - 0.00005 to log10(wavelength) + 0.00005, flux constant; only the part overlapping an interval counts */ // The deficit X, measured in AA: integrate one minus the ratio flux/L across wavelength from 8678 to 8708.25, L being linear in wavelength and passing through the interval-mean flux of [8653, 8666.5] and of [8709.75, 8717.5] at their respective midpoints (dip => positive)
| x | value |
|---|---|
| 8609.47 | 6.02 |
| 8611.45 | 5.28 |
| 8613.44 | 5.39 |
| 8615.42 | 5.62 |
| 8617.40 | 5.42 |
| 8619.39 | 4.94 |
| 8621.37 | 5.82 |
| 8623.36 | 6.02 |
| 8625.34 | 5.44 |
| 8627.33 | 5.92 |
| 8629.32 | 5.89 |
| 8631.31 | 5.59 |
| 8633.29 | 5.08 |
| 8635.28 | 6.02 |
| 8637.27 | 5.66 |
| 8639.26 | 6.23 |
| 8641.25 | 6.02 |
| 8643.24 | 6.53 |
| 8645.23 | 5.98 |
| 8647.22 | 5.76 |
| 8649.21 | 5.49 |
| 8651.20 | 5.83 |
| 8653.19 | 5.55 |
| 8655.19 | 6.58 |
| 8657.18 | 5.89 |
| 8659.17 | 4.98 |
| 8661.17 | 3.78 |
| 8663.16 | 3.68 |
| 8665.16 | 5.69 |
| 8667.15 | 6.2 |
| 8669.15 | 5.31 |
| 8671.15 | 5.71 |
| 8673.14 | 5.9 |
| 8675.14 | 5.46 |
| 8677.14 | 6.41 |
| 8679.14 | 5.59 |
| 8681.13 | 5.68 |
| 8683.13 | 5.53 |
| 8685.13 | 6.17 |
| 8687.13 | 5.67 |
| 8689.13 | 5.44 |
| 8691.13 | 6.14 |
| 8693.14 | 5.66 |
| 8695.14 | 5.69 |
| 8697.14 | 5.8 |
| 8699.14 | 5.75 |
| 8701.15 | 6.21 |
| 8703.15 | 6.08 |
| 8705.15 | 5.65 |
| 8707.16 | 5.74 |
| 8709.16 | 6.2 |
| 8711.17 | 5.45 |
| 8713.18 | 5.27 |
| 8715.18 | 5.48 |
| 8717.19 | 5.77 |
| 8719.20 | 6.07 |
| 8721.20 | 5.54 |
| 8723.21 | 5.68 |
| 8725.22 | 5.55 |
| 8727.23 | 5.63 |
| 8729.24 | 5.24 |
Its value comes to -2.3 AA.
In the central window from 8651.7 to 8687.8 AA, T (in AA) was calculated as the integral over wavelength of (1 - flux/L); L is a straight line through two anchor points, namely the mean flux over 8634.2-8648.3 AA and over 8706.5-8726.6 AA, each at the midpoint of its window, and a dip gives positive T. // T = 2.1 AA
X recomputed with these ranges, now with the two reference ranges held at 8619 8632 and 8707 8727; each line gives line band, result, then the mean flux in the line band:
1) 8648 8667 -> 1.2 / 5.32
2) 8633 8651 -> -0.6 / 5.89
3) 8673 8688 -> -0.3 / 5.8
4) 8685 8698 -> -0.2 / 5.77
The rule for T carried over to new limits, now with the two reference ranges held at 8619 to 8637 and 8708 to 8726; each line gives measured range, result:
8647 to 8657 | -0.33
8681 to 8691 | -0.13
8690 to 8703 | -0.49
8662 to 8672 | 0.67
